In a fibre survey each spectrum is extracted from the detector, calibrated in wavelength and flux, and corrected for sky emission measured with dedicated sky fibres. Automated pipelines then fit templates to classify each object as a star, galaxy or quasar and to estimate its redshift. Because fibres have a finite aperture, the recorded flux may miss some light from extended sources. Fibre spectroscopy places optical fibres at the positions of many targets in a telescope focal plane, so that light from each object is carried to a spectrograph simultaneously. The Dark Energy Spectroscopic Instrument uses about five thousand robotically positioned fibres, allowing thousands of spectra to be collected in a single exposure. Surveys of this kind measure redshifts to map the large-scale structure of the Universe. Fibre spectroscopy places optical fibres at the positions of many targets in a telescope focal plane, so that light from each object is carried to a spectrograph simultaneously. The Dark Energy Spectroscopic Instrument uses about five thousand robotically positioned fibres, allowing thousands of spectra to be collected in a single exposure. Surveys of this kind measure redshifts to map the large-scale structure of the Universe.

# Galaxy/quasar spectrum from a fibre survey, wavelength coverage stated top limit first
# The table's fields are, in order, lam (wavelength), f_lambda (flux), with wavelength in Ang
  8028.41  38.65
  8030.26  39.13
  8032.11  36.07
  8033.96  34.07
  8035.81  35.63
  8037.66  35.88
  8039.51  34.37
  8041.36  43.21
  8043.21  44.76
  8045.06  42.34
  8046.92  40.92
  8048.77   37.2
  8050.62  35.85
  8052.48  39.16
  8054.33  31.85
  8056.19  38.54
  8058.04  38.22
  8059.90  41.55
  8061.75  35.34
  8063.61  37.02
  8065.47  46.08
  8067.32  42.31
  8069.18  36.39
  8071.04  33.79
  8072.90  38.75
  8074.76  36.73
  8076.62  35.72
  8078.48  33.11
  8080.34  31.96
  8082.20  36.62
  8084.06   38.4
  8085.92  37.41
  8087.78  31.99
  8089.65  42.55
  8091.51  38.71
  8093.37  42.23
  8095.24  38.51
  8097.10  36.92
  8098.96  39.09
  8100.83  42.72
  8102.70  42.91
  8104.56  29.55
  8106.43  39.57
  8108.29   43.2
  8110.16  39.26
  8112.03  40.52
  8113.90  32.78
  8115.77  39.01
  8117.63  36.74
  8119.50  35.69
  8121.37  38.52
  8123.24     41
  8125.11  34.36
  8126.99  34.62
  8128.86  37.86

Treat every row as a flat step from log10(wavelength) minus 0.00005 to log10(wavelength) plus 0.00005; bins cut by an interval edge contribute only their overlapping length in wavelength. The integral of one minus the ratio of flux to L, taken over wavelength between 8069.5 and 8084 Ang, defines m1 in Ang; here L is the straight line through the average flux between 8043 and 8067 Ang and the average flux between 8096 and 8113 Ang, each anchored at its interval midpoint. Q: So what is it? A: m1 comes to 1.4 Ang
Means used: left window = 39.1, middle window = 35.5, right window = 39.3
